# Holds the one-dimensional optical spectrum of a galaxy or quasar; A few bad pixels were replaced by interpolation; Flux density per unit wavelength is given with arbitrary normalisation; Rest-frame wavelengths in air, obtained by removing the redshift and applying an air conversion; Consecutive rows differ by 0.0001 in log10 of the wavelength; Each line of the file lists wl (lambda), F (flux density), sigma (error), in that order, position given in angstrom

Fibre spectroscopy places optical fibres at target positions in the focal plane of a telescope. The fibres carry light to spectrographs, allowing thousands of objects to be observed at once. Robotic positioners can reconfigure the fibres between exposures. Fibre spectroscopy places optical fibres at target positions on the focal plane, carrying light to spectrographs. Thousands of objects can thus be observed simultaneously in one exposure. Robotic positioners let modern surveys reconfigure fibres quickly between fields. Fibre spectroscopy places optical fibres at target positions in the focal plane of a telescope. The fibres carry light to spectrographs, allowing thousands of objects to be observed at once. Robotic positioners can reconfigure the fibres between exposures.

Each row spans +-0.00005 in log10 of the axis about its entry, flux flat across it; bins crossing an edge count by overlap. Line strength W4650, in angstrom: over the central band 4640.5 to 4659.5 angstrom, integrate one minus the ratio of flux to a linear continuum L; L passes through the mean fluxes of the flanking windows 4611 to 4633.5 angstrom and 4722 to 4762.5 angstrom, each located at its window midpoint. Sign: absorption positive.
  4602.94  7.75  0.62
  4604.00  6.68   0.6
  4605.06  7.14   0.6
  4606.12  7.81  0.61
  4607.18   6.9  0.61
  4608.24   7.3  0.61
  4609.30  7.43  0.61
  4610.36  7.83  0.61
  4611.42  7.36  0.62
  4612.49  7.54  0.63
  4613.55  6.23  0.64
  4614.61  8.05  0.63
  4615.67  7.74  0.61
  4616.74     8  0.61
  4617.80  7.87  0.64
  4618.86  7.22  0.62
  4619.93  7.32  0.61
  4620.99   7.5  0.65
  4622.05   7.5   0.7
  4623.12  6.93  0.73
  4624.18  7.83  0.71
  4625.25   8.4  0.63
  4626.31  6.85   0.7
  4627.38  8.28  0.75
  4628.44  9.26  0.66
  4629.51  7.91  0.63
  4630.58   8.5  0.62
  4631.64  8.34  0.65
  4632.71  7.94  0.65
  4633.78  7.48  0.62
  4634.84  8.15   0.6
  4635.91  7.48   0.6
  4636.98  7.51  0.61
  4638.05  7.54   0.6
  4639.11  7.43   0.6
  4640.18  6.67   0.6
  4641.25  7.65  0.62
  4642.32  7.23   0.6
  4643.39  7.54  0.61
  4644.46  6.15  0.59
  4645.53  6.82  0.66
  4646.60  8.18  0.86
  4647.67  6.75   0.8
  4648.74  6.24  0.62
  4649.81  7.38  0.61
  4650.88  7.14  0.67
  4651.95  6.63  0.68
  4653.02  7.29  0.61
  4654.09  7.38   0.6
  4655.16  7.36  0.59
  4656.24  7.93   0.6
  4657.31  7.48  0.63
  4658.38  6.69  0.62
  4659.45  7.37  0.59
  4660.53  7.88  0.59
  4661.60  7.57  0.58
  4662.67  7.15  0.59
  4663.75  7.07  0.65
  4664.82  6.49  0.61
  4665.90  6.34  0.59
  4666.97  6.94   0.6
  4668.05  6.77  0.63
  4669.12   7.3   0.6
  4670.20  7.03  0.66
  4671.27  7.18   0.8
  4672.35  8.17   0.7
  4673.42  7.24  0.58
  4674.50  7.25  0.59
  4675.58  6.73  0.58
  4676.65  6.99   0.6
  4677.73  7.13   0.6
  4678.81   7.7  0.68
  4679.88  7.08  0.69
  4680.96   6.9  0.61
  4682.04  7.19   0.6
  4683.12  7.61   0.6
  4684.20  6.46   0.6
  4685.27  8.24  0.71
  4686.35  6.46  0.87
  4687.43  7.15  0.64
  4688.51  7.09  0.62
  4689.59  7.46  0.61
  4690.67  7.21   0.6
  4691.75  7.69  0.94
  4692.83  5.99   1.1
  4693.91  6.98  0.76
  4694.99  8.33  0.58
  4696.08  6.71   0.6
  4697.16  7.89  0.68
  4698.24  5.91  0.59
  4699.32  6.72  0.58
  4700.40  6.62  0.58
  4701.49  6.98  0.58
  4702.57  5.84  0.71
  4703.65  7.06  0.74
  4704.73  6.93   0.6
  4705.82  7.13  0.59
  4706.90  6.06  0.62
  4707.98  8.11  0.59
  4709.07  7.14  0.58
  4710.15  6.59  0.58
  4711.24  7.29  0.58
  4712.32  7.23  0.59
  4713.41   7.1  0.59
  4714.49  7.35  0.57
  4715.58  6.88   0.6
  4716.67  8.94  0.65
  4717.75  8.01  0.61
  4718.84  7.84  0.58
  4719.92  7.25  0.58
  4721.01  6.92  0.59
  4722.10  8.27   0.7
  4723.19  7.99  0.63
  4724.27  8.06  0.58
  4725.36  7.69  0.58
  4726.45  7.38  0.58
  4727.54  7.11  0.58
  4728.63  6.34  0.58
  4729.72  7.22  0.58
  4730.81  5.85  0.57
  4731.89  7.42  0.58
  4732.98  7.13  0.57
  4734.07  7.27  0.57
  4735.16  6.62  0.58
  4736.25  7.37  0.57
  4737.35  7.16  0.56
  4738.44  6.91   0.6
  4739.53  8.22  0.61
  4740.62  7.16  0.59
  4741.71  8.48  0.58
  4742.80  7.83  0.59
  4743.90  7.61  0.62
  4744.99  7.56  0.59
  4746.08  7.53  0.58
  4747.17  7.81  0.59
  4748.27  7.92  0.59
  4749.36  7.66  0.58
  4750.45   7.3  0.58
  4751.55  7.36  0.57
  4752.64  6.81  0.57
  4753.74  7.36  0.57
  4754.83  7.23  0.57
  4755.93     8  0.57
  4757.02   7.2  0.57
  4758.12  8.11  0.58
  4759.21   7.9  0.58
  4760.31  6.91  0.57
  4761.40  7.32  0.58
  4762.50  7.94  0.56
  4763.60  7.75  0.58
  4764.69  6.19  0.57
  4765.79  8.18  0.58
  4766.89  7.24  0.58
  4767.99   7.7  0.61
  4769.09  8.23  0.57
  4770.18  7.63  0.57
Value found 1.2 angstrom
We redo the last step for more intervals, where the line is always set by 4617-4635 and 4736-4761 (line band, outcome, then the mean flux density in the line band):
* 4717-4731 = 0.3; 7.44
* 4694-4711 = 1.6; 6.94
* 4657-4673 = 1.2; 7.16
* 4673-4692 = 1.3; 7.19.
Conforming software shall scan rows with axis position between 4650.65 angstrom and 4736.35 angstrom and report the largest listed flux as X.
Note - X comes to 8.94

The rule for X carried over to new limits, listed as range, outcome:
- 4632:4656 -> 8.18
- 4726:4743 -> 8.48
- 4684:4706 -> 8.33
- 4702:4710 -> 8.11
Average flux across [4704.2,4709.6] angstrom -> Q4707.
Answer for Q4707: 7.07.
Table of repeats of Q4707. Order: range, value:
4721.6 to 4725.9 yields 8.01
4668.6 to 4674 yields 7.38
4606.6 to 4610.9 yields 7.38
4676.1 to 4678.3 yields 7.07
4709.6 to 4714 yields 7.06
